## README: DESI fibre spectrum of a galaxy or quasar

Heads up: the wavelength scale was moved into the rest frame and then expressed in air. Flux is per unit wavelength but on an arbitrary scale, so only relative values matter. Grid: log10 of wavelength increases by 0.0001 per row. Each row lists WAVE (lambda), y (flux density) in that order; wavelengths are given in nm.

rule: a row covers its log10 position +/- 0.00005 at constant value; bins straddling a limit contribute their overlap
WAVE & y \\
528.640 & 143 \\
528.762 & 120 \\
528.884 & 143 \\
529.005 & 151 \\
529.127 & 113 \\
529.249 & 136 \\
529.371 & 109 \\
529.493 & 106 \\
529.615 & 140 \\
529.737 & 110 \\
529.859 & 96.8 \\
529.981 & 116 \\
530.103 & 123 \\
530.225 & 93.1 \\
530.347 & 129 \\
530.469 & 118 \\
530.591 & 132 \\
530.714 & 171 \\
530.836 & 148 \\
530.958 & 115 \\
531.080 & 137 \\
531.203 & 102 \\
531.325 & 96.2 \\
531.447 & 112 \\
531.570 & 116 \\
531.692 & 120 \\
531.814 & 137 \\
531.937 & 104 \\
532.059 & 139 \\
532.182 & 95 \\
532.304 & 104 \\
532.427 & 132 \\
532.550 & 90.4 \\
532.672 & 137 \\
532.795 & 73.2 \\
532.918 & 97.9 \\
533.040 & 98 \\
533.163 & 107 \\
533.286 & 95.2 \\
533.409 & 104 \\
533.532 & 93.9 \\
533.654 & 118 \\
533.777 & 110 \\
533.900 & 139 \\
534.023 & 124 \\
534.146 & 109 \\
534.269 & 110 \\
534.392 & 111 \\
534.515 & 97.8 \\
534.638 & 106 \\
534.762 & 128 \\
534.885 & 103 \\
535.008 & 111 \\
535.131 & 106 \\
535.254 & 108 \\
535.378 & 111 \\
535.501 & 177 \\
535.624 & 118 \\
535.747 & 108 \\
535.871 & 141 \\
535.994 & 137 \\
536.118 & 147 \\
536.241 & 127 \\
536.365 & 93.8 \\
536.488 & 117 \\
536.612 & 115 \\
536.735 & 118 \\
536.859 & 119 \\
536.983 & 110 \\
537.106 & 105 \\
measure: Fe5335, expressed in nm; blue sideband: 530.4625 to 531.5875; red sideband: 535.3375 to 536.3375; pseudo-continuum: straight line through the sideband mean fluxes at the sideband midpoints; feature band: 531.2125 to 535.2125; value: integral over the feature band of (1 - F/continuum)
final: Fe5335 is 0.58 nm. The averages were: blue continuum 125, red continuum 132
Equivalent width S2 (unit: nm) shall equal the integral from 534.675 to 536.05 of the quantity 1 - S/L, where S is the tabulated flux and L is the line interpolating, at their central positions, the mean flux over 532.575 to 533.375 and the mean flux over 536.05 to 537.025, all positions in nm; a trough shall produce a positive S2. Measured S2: -0.114 nm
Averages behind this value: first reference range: 101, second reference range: 119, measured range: 122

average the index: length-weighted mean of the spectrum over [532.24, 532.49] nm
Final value 117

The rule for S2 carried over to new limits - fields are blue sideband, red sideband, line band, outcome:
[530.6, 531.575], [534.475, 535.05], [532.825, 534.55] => 0.09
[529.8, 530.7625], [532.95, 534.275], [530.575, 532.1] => -0.09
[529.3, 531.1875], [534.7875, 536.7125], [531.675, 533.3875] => 0.18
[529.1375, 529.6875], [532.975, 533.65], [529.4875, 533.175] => -0.16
